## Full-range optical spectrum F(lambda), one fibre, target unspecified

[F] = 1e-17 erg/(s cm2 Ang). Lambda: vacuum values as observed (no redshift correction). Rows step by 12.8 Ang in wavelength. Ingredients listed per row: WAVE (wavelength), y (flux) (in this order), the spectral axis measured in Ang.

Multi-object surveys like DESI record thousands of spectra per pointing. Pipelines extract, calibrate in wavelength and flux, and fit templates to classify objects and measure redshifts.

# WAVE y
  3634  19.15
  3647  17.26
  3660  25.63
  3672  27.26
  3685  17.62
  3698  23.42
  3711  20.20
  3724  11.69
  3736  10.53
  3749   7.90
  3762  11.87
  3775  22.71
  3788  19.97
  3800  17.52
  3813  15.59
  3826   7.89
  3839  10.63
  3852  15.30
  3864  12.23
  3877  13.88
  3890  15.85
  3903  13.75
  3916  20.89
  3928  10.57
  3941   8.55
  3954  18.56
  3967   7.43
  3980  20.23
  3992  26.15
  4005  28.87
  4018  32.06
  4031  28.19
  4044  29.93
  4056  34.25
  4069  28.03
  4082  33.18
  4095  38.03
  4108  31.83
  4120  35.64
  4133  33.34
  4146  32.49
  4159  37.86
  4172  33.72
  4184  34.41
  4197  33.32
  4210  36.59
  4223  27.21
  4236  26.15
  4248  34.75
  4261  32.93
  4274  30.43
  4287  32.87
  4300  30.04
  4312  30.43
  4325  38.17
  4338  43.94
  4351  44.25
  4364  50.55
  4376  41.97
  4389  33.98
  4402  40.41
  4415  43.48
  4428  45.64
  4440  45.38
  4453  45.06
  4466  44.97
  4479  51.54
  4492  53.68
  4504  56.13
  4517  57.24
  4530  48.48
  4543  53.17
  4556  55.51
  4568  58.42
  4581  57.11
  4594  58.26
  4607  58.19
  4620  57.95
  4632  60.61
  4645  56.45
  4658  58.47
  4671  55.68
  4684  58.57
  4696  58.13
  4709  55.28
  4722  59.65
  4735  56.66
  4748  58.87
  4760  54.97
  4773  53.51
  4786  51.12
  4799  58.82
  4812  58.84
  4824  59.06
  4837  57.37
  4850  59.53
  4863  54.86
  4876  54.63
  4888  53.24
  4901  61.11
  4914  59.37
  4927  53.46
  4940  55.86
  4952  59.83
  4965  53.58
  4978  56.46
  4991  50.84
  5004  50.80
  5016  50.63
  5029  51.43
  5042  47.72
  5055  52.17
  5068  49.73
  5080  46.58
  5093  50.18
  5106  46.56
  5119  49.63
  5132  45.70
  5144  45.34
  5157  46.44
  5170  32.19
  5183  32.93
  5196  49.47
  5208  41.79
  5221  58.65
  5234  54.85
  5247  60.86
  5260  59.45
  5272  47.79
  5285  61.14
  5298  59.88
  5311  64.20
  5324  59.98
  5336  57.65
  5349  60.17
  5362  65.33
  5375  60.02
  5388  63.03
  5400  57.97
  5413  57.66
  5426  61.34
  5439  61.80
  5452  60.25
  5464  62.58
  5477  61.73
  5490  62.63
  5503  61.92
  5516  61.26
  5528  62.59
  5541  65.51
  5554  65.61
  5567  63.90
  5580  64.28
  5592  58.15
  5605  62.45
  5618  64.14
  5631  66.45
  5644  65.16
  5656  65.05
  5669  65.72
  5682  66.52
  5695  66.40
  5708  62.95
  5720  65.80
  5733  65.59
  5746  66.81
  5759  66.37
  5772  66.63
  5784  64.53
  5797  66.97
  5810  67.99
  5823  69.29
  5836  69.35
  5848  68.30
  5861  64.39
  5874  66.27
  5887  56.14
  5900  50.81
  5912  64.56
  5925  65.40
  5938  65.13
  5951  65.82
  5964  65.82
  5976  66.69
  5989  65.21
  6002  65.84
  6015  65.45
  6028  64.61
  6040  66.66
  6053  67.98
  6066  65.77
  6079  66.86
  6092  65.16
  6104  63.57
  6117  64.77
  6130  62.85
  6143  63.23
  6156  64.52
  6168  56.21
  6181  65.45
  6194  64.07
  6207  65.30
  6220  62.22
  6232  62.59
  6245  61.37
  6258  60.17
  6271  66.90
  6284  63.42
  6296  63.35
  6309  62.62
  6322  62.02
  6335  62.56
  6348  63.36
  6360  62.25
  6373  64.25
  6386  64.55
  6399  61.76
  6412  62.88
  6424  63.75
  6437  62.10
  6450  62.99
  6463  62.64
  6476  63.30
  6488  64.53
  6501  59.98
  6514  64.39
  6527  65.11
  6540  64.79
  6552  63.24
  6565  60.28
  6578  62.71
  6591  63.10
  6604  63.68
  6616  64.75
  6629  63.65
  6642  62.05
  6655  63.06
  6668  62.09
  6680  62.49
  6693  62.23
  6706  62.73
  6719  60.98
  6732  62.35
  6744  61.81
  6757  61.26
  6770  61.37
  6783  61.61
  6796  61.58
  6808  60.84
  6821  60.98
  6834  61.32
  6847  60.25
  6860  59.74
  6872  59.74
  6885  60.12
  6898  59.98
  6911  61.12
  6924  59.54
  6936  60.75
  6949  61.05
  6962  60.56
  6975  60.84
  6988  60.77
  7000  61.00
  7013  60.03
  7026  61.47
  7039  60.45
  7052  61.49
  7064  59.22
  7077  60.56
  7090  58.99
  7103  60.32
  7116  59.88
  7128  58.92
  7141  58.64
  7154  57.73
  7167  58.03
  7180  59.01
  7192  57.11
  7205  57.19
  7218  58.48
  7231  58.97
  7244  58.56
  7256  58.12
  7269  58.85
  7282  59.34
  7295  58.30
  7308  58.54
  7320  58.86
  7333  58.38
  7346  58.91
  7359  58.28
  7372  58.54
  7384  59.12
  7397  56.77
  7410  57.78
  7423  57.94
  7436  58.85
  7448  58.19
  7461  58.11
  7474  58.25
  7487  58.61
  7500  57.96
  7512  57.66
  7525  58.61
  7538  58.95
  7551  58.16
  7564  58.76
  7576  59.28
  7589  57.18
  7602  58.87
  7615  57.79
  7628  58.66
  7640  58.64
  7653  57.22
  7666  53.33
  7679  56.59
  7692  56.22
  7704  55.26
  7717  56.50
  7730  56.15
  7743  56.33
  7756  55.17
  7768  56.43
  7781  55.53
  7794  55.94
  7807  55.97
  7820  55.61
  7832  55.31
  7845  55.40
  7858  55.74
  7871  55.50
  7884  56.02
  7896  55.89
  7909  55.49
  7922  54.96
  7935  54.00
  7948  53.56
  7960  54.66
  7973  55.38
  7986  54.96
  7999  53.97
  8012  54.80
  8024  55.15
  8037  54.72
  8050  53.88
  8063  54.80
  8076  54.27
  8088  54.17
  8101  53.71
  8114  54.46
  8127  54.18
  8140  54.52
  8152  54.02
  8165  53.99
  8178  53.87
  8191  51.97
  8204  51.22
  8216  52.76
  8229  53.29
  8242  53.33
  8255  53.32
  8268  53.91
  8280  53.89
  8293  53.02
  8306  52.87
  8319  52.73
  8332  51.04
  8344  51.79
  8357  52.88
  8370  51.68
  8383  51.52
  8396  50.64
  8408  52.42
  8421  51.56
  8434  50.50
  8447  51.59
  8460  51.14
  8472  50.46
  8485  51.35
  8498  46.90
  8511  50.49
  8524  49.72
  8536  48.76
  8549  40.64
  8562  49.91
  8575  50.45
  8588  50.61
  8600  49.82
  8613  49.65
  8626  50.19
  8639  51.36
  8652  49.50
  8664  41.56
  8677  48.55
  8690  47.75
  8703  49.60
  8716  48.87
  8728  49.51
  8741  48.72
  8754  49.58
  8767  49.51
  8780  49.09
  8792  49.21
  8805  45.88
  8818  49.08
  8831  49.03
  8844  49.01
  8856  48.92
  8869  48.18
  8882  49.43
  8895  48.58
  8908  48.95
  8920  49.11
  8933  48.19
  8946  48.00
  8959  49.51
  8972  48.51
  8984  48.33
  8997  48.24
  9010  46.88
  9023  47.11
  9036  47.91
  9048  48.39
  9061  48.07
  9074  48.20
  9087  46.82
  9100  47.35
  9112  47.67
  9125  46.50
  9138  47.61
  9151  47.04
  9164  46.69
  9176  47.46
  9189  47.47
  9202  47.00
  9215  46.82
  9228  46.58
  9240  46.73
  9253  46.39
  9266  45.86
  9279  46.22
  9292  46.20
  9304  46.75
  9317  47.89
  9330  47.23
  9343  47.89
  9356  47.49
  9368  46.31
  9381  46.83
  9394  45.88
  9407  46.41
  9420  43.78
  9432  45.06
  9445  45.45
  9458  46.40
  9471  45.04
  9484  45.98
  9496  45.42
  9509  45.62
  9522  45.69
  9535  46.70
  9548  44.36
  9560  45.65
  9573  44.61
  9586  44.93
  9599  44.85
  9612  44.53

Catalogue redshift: 0.000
